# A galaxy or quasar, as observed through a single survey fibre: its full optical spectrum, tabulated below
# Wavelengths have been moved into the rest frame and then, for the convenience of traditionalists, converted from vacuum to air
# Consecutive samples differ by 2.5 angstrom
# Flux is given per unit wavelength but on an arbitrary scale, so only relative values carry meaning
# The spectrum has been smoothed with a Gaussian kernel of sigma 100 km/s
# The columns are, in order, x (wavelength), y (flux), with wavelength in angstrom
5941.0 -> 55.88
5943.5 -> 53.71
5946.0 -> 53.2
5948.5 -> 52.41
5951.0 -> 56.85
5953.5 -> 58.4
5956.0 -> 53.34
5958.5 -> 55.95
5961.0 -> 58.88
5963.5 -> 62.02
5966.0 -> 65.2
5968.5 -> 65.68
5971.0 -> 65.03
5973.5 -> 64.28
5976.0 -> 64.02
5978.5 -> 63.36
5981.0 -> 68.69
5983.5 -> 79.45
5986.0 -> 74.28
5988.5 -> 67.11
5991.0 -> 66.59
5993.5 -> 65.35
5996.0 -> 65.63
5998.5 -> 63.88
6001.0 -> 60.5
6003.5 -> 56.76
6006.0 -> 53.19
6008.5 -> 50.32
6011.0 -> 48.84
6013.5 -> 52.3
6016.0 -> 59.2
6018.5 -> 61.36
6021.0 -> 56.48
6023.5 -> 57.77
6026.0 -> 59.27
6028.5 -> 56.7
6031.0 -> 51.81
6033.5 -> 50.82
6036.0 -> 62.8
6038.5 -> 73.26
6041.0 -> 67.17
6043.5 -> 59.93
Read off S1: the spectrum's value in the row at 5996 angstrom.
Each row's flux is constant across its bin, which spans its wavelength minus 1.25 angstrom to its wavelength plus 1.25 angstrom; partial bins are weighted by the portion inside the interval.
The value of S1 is 65.63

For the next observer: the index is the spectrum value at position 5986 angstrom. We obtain 74.28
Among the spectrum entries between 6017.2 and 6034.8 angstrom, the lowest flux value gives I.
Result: 50.82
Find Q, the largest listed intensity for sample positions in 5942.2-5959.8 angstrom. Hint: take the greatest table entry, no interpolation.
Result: 58.4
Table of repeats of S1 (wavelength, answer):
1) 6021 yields 56.48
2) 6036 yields 62.8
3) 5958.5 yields 55.95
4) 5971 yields 65.03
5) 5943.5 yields 53.71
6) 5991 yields 66.59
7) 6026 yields 59.27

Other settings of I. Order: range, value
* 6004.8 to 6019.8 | 48.84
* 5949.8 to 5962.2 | 53.34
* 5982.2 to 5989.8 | 67.11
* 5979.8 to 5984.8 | 68.69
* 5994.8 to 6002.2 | 60.5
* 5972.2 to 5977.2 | 64.02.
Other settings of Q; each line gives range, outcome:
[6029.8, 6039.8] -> 73.26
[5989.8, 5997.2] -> 66.59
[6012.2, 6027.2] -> 61.36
